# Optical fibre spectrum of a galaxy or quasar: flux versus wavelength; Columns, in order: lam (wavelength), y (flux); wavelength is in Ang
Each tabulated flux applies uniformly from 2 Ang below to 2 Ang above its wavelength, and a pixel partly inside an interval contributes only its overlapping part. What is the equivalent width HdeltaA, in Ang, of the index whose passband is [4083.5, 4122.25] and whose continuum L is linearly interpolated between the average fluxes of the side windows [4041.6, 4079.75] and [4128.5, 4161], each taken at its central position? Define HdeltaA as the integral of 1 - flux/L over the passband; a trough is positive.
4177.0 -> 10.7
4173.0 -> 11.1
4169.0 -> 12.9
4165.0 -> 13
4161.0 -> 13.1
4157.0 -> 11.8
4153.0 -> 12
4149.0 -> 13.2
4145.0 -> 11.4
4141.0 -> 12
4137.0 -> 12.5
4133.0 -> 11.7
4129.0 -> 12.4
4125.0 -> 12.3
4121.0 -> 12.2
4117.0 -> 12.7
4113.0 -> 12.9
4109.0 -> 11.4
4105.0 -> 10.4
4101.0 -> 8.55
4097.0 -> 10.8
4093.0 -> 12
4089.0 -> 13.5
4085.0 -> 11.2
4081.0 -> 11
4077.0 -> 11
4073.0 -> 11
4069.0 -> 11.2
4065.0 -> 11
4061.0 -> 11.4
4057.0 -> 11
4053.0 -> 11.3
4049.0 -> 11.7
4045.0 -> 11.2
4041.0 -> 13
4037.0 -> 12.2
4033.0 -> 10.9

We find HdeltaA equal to 0.5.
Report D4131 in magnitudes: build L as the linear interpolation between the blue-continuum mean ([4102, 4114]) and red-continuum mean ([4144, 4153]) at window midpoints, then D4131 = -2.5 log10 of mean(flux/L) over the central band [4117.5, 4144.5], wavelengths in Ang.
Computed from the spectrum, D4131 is -0.03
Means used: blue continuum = 11.2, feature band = 12.2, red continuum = 12.3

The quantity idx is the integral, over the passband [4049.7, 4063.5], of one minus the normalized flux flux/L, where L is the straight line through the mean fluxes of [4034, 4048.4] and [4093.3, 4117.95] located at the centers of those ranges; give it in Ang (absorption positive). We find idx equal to 0.6 Ang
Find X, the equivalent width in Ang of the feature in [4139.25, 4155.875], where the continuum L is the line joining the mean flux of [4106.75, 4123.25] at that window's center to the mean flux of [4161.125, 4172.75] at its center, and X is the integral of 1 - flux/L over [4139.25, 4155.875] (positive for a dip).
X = 0.5 Ang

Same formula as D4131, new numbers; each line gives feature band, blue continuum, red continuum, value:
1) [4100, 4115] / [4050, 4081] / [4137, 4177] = 0.065 mag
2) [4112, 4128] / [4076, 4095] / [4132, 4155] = -0.044 mag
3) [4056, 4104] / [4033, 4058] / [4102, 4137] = 0.064 mag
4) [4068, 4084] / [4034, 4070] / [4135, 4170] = 0.067 mag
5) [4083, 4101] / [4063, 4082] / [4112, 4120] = 0.025 mag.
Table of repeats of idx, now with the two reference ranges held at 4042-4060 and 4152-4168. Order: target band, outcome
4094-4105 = 1.7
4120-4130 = -0.1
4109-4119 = -0.4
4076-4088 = 0.5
